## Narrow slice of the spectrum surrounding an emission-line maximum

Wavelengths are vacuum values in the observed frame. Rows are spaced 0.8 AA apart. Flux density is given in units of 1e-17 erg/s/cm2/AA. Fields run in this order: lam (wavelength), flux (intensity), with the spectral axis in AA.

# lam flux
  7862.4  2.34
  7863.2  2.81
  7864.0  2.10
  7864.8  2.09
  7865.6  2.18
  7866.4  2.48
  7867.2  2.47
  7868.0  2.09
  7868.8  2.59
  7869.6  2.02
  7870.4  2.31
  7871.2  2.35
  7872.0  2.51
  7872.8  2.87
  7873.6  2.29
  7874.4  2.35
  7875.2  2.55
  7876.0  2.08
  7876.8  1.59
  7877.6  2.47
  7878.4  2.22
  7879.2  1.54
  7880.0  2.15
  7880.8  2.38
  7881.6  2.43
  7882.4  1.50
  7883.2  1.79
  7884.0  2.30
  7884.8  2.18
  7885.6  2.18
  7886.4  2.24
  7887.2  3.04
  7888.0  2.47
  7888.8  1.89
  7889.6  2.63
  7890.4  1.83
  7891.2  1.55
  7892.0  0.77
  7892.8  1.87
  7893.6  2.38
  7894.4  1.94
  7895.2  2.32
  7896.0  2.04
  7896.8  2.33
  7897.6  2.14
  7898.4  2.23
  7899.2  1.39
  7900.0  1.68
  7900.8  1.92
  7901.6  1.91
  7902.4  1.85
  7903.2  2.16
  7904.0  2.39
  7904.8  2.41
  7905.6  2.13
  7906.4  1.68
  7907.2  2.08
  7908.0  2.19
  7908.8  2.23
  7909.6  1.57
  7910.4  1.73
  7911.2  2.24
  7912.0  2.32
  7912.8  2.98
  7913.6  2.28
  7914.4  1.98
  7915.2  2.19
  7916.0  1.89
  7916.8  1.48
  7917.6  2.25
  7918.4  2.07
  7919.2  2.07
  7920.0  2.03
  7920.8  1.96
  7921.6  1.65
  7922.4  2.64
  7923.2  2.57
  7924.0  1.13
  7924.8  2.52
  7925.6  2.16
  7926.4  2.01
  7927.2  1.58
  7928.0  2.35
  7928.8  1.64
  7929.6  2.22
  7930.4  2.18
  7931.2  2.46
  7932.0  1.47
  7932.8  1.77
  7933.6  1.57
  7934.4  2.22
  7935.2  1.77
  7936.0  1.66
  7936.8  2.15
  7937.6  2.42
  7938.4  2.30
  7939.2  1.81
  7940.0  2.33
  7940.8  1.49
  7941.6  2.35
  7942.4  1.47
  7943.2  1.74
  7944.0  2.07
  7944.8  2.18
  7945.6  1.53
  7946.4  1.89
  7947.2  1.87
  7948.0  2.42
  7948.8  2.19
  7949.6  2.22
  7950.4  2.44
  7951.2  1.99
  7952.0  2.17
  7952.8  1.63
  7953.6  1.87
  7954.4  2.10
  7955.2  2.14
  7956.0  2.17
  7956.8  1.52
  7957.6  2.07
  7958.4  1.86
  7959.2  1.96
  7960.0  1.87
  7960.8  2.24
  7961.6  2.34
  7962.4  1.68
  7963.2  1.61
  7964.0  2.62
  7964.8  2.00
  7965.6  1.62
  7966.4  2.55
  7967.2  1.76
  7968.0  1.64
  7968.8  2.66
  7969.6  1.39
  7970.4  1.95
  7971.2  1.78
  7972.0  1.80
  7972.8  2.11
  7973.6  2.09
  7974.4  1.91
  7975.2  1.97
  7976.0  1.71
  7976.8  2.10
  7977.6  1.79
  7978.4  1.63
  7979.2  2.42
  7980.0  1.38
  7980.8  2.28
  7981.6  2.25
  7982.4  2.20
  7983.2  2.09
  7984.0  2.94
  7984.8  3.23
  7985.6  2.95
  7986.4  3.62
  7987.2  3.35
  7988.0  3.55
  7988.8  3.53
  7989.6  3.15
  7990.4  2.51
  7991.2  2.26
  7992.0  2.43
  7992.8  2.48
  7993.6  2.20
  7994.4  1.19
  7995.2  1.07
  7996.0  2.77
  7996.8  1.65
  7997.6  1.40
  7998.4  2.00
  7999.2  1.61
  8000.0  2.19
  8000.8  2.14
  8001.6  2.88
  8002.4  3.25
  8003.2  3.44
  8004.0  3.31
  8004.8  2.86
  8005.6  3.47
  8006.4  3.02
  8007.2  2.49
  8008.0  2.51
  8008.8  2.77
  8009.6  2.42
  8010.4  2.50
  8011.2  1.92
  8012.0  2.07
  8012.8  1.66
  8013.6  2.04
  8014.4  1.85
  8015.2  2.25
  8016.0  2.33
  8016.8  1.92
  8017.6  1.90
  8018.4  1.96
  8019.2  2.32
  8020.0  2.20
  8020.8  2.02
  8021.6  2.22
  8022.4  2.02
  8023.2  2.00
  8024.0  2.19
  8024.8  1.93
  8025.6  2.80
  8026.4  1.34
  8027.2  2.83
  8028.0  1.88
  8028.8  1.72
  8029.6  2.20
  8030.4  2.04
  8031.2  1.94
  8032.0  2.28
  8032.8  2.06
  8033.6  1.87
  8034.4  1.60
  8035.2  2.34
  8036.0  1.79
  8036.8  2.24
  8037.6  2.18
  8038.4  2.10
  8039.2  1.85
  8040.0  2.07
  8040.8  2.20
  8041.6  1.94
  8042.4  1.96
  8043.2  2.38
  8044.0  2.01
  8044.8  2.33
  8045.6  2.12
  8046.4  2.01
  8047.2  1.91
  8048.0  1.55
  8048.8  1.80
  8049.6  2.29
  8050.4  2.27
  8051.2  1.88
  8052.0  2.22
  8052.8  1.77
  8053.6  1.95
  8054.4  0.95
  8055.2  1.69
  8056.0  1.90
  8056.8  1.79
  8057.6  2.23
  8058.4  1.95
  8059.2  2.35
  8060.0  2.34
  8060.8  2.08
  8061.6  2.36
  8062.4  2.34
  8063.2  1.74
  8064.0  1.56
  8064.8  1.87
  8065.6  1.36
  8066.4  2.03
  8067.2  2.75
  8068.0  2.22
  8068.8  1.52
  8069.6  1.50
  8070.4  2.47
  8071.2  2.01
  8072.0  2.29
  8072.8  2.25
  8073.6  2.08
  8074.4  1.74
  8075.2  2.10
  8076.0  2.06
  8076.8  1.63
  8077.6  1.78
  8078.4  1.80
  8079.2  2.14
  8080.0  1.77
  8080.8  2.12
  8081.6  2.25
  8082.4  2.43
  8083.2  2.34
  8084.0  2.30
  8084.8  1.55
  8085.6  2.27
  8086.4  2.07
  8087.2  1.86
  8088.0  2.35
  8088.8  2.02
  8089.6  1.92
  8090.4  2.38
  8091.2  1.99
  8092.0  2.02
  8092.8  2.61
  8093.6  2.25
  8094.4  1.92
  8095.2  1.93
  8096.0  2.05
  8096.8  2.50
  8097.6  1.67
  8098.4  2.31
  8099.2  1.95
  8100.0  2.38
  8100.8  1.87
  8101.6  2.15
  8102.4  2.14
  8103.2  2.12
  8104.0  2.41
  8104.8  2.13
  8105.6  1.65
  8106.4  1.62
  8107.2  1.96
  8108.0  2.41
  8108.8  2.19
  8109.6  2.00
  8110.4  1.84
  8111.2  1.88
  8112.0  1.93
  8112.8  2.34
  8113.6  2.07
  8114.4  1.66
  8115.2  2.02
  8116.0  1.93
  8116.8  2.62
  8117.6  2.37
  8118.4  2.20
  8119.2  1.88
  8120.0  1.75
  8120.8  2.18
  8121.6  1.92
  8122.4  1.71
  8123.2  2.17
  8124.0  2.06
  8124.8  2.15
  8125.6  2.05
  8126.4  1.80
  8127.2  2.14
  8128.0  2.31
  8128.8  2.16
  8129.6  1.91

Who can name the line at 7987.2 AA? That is [S II] 6716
